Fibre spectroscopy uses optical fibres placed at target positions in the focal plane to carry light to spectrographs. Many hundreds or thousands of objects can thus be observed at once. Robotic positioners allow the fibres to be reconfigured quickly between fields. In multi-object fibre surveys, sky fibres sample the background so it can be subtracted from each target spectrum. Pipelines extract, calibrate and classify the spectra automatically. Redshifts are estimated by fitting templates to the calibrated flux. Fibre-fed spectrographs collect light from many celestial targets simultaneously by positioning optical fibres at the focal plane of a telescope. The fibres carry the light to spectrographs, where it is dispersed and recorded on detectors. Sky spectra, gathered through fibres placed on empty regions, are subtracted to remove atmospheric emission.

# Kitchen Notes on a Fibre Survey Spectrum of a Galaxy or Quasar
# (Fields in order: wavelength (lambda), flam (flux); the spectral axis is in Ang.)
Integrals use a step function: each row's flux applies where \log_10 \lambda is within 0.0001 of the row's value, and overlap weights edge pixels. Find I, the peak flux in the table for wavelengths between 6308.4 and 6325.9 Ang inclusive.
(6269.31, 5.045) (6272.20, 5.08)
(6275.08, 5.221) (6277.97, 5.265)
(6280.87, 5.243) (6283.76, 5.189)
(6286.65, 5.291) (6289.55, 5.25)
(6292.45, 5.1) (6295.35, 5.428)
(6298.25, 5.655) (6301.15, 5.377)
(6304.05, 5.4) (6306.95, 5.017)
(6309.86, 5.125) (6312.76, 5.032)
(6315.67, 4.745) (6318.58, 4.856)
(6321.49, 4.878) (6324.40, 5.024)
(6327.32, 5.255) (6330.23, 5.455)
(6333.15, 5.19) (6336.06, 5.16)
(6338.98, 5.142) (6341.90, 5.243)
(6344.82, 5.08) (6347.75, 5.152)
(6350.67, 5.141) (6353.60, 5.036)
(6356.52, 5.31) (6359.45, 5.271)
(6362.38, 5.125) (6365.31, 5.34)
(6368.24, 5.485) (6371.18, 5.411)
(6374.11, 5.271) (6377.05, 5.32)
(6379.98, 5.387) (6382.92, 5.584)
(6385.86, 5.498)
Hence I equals 5.125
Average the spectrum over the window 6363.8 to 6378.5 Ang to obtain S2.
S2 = 5.36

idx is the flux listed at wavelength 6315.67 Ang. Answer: 4.745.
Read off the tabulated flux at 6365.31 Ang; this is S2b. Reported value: 5.34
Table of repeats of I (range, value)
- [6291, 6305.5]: 5.655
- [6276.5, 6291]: 5.291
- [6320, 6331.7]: 5.455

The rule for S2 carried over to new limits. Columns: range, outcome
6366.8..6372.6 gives 5.44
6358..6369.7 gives 5.31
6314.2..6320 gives 4.8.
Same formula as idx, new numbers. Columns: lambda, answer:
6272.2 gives 5.08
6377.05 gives 5.32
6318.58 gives 4.856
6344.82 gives 5.08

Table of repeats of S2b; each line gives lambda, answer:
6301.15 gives 5.377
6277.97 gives 5.265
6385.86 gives 5.498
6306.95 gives 5.017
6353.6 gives 5.036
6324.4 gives 5.024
